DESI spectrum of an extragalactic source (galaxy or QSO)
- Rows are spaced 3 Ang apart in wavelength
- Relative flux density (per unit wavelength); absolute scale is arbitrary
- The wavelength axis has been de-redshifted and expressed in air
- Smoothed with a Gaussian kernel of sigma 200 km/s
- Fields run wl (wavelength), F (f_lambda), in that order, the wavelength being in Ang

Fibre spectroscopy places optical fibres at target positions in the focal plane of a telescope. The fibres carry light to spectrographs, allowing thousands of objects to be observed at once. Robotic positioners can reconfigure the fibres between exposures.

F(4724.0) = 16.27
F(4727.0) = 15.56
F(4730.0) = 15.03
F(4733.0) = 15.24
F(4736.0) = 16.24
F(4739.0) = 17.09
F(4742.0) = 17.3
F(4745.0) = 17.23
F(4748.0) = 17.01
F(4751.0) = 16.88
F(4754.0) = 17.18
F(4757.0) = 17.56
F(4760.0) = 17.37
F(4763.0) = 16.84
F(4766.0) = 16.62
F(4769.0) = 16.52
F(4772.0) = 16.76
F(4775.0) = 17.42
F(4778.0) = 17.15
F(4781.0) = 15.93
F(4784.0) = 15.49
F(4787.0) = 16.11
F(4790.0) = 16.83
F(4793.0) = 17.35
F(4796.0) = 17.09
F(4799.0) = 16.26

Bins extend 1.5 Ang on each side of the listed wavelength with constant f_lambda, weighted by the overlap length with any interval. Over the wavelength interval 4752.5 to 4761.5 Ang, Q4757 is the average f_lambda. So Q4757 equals 17.4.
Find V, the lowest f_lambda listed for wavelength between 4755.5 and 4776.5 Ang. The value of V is 16.52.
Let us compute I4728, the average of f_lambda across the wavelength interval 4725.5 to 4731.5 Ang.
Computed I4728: 15.3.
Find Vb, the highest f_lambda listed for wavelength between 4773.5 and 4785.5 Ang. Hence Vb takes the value 17.42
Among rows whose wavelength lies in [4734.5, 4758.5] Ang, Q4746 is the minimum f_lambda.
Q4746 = 16.24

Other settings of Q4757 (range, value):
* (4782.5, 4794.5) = 16.4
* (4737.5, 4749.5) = 17.2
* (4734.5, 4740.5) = 16.7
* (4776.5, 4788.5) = 16.2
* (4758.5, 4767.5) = 16.9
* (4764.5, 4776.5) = 16.8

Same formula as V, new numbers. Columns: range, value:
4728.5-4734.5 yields 15.03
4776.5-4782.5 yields 15.93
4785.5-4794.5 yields 16.11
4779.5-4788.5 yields 15.49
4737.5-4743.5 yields 17.09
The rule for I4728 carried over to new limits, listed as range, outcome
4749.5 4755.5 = 17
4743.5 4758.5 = 17.2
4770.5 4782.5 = 16.8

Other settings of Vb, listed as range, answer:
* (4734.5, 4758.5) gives 17.56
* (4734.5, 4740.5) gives 17.09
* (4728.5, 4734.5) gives 15.24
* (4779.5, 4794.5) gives 17.35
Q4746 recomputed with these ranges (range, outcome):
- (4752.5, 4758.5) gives 17.18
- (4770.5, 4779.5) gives 16.76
